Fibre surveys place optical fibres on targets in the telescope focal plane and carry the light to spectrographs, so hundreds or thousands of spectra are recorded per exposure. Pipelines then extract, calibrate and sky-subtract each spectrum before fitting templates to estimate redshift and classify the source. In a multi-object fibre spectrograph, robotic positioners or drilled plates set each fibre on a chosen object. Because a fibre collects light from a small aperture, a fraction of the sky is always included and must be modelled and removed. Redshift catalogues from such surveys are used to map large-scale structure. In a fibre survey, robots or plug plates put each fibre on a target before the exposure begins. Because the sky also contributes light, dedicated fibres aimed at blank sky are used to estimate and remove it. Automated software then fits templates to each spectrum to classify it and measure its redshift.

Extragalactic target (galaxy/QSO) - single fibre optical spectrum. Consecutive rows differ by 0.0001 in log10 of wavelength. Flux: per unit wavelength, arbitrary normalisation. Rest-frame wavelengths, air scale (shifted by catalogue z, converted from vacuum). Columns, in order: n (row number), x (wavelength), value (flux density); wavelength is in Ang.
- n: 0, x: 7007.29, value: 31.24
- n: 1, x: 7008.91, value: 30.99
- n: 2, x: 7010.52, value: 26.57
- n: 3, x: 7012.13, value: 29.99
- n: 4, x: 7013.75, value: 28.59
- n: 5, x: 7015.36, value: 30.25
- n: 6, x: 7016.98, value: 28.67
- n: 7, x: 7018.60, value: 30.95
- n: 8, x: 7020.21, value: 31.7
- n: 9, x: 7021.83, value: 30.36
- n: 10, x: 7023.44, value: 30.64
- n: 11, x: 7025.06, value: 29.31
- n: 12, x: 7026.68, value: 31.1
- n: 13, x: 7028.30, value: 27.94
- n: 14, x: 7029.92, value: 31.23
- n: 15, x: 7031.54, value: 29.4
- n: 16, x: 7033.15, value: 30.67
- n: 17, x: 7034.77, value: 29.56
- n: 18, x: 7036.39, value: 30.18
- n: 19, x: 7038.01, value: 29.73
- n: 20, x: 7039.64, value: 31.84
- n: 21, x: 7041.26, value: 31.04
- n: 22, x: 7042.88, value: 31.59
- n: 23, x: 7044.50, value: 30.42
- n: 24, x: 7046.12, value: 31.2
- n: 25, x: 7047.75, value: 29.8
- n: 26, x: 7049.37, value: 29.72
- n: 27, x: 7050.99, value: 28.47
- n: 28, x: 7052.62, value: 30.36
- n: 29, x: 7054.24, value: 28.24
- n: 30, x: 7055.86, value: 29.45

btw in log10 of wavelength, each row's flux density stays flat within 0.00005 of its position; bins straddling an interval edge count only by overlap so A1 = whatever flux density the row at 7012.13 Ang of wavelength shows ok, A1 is 29.99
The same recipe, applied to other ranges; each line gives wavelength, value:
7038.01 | 29.73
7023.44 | 30.64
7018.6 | 30.95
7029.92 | 31.23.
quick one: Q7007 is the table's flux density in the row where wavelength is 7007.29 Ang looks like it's 31.24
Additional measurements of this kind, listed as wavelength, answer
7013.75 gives 28.59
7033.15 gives 30.67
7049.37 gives 29.72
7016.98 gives 28.67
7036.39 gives 30.18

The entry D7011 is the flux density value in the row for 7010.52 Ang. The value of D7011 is 26.57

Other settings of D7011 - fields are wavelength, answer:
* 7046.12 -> 31.2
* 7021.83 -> 30.36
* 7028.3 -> 27.94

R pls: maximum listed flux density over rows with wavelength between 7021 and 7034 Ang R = 31.23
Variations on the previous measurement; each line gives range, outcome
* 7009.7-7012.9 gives 29.99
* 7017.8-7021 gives 31.7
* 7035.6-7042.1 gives 31.84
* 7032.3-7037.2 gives 30.67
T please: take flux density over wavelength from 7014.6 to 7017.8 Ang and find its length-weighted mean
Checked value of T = 29.4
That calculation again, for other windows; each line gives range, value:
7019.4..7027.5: 30.6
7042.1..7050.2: 30.5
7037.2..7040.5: 30.7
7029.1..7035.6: 30.2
